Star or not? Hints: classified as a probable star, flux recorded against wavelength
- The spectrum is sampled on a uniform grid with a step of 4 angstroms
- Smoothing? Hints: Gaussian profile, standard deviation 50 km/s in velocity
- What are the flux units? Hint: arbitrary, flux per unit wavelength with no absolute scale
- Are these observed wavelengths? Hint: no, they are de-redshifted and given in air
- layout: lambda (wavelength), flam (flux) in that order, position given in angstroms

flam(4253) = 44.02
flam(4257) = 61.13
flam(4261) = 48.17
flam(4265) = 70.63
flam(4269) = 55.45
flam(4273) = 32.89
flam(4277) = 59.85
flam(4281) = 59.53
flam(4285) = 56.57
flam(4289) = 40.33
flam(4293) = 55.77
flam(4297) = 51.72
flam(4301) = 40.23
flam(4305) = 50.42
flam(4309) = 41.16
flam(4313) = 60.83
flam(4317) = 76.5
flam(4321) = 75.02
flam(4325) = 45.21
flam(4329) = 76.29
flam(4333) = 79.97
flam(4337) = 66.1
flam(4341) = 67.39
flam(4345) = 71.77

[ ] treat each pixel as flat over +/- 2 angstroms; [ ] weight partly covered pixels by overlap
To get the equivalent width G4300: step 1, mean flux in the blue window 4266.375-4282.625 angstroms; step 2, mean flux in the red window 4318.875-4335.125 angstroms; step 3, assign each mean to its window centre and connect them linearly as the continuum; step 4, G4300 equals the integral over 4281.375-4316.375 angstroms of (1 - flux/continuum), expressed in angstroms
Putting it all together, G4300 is 5.2 angstroms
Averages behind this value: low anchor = 52.5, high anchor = 69.2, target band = 51.1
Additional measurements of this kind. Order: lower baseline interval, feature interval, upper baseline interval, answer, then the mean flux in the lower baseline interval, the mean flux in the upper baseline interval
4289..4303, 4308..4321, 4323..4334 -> -1.0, 48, 66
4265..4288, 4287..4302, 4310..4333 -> 2.9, 53.9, 66.8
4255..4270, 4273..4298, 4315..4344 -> 4.1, 59.1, 69.6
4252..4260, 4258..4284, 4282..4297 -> -1.2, 53.1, 51.6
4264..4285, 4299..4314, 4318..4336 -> 3.9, 55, 69.4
